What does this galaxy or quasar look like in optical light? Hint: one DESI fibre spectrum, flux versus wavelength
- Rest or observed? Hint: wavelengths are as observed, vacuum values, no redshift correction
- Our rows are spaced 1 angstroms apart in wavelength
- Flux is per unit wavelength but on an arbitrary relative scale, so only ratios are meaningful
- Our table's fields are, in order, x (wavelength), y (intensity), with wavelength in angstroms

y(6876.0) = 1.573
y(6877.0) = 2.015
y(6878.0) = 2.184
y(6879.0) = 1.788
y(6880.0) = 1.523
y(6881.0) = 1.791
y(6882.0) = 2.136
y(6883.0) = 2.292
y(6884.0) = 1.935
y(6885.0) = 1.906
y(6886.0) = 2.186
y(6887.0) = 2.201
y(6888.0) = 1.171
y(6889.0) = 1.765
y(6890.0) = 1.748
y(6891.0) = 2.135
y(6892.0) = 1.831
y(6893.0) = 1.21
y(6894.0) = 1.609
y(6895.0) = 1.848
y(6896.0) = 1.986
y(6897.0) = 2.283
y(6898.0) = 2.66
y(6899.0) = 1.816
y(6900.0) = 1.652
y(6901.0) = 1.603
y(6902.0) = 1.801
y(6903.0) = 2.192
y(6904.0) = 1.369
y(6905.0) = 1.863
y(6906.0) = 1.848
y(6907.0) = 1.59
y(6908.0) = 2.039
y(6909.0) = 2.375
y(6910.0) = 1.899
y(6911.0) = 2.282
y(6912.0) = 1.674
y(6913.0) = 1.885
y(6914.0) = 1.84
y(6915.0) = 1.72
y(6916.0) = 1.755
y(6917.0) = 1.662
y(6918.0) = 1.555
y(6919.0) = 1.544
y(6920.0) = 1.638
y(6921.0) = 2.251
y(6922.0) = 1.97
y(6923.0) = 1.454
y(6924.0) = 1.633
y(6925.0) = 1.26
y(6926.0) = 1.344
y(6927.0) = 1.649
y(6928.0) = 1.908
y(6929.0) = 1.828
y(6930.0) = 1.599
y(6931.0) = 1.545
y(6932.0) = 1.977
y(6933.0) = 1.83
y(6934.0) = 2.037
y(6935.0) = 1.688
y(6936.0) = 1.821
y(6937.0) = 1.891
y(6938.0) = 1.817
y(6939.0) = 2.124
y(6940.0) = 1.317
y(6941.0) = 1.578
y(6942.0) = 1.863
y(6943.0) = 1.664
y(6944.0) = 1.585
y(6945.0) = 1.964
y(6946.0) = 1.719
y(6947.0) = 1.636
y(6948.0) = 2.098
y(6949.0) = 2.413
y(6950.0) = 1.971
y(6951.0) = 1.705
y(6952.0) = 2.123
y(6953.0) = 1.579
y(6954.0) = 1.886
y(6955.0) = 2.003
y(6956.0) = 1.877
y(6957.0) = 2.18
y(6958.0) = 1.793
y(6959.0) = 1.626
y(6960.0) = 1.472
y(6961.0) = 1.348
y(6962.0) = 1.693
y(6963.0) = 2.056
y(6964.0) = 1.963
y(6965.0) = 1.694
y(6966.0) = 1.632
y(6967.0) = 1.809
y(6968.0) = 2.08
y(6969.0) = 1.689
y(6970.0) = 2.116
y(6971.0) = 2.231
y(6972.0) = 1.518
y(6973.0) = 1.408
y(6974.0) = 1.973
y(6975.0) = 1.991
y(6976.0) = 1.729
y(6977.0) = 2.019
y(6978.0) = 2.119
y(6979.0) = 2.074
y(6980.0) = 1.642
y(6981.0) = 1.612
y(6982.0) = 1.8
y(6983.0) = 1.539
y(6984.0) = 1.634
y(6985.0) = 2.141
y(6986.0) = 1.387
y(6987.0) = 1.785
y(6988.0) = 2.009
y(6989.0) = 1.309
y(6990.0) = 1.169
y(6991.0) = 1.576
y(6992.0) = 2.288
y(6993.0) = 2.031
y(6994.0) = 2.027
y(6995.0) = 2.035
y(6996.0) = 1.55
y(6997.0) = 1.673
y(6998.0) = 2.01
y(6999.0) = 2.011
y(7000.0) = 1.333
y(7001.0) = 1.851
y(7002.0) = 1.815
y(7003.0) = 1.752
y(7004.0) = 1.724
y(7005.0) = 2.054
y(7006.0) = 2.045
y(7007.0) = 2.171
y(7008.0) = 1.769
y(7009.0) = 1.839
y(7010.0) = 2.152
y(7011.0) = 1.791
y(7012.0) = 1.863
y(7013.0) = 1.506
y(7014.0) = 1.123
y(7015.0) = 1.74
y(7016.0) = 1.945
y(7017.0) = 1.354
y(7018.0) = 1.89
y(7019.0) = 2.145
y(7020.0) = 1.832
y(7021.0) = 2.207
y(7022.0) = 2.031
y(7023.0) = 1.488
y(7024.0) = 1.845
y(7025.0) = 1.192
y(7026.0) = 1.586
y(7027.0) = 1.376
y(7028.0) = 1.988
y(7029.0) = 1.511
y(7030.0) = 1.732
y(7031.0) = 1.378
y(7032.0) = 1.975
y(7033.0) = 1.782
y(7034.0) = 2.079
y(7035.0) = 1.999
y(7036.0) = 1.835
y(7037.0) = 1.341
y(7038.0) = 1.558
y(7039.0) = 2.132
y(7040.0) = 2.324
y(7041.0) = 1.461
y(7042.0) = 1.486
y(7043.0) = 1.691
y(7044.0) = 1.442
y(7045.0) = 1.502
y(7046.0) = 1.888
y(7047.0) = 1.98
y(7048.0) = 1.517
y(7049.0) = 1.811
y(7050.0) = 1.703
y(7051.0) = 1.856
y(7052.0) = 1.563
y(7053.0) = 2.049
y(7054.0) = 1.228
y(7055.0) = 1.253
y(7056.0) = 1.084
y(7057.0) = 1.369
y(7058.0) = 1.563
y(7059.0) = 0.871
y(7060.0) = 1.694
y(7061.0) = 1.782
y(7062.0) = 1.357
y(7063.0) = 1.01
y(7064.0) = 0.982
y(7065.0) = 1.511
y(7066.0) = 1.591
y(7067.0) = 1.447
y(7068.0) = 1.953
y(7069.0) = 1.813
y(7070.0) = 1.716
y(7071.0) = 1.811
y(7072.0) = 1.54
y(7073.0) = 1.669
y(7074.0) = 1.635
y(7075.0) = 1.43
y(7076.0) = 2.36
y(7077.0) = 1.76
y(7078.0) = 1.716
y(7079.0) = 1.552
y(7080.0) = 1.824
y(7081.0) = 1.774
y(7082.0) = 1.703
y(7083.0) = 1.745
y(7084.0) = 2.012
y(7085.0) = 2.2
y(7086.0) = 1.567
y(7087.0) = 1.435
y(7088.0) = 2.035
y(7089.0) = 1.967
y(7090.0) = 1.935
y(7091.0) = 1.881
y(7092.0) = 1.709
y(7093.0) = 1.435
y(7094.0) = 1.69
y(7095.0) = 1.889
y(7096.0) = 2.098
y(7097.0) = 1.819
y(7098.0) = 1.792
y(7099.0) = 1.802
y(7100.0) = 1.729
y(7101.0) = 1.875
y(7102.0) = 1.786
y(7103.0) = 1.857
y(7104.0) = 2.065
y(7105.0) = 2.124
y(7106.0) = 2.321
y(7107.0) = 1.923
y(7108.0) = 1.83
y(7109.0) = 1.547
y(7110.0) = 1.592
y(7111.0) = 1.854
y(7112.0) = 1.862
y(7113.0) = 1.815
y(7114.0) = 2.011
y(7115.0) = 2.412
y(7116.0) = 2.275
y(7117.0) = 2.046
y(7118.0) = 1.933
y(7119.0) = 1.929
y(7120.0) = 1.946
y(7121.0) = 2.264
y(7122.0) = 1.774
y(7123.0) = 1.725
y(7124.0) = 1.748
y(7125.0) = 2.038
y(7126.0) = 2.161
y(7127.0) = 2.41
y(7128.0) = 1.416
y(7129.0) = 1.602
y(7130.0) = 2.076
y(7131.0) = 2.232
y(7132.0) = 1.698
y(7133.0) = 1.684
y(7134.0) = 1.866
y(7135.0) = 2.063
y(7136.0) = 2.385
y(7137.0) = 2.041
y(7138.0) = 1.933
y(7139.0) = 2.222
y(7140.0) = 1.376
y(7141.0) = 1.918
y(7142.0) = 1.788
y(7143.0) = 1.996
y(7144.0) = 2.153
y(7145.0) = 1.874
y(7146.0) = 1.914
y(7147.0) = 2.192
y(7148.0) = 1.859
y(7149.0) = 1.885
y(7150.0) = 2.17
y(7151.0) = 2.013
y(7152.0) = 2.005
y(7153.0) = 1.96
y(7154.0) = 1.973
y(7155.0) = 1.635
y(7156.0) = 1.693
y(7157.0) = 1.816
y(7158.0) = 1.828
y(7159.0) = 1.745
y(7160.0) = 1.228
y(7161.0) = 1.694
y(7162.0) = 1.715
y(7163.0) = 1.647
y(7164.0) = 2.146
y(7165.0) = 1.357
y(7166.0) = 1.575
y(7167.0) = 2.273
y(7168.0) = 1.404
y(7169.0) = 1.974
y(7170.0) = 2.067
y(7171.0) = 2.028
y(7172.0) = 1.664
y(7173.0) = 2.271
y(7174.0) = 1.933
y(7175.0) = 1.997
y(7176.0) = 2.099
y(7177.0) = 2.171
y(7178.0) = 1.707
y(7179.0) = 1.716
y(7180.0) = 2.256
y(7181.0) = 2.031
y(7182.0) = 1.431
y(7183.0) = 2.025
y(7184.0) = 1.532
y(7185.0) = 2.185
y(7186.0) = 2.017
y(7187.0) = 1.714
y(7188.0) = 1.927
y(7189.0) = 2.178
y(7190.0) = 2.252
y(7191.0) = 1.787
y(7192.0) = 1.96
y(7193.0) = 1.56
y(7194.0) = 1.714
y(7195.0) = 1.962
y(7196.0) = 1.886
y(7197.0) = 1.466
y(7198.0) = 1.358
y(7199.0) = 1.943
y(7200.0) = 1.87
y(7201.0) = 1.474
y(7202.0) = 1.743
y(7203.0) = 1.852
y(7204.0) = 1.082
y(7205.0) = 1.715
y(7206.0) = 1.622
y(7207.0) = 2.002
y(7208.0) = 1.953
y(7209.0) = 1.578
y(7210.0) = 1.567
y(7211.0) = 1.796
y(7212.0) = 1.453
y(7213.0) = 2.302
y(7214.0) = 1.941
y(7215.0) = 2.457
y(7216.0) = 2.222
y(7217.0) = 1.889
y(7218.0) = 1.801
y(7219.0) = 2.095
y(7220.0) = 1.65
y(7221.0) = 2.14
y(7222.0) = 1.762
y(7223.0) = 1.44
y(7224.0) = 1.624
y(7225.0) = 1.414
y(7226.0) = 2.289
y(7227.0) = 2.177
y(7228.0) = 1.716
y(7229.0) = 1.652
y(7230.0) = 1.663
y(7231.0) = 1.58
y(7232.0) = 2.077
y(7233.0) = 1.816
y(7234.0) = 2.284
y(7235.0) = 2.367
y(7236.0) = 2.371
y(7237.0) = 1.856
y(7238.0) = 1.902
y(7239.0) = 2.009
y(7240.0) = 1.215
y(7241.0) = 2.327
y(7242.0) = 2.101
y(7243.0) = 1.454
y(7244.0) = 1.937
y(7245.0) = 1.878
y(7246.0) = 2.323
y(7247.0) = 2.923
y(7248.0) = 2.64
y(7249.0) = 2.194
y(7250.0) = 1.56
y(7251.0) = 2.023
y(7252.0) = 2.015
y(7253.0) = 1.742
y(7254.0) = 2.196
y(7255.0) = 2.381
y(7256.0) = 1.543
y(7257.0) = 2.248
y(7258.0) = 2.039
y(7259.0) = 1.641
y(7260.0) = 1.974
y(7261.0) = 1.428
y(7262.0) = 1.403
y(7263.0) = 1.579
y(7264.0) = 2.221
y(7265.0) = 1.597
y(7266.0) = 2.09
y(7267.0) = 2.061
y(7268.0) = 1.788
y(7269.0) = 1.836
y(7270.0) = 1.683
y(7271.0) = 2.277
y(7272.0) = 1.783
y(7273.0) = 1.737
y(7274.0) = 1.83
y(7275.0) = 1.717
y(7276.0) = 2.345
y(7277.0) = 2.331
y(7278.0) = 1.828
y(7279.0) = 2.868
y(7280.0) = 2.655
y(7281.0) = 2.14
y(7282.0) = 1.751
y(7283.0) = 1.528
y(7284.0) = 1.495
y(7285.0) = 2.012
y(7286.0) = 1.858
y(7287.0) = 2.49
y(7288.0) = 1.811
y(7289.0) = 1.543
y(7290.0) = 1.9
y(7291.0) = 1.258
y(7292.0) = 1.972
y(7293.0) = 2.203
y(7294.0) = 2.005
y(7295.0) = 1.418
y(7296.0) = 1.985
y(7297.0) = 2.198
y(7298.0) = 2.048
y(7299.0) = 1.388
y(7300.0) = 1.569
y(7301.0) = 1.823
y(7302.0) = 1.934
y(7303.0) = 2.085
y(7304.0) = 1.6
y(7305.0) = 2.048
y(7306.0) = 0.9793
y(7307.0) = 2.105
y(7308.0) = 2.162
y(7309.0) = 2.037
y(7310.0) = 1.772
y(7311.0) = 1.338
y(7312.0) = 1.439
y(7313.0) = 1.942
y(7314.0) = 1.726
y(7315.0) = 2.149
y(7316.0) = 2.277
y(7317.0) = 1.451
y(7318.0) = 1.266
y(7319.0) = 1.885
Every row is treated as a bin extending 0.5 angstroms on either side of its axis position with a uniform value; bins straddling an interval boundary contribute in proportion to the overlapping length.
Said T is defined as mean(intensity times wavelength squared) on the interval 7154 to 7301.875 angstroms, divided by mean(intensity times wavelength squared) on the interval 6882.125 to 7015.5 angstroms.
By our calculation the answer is 1.12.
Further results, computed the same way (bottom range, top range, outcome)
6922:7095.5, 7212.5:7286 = 1.20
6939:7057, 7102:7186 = 1.13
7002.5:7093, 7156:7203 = 1.12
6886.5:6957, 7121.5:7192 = 1.12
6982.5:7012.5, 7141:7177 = 1.09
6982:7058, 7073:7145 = 1.12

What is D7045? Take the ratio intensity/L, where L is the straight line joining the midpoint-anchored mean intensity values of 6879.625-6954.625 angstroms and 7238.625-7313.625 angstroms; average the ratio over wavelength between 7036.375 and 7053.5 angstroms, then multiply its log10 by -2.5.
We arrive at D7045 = 0.08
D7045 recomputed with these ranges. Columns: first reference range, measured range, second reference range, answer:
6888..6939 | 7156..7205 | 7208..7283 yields 0.059 mag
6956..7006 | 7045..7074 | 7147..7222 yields 0.167 mag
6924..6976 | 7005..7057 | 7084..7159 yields 0.074 mag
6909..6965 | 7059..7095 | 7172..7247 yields 0.093 mag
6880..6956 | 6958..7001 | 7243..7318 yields 0.034 mag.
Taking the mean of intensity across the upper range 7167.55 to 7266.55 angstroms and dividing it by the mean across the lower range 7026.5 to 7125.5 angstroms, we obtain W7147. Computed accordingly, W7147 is 1.08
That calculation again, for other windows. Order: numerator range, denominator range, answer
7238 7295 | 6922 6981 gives 1.08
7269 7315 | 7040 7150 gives 1.05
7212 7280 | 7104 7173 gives 1.03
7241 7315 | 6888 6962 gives 1.06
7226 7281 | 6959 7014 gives 1.10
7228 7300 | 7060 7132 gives 1.07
